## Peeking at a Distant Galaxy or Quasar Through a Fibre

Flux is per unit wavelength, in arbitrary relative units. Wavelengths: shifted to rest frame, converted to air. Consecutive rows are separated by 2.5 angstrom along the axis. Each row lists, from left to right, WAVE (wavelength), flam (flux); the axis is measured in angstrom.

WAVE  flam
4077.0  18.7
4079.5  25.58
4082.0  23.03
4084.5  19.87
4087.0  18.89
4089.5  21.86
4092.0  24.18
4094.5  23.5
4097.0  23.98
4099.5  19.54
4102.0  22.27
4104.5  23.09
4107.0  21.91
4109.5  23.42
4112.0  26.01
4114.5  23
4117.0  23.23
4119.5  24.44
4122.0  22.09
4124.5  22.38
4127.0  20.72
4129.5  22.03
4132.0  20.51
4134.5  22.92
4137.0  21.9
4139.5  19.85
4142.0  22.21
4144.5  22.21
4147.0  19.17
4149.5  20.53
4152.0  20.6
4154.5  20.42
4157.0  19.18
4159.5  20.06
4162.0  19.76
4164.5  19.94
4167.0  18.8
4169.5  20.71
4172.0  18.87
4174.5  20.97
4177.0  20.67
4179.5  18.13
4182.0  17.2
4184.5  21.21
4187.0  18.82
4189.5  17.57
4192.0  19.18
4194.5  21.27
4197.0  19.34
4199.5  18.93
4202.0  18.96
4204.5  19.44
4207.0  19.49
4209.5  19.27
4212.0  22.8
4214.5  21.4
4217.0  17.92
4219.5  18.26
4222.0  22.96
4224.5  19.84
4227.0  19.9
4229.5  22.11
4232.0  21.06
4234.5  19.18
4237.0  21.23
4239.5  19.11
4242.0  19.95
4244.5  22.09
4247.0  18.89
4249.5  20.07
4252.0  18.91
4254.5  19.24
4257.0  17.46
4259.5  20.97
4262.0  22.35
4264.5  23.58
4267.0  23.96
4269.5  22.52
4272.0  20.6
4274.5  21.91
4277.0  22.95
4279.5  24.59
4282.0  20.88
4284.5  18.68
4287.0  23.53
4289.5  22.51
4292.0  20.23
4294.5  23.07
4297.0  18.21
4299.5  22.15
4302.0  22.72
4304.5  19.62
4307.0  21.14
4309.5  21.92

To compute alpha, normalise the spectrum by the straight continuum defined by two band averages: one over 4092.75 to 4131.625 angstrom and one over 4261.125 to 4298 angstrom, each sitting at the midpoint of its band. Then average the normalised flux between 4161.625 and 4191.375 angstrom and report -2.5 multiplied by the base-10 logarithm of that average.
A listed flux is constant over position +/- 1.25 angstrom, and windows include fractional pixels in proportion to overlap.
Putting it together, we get 0.16 mag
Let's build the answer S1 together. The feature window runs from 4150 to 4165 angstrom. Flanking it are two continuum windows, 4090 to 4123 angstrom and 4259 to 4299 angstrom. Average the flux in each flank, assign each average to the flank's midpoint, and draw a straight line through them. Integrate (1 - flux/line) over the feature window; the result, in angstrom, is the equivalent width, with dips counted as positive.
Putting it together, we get 1.8 angstrom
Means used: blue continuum 23.1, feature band 20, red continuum 21.9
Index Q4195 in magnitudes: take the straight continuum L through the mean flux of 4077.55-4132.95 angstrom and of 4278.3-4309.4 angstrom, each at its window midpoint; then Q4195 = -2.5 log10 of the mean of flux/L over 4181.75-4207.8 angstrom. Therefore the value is 0.14 mag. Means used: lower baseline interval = 22.5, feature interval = 19.3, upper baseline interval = 21.5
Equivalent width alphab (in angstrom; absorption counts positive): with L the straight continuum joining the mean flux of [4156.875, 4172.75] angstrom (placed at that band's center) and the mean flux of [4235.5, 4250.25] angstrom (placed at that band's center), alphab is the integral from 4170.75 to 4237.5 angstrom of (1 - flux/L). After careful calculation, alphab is 0.4 angstrom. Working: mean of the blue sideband 19.7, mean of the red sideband 20.2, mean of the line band 19.8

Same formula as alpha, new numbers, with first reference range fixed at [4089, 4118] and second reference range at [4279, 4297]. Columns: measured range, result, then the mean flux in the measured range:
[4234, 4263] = 0.100 mag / 20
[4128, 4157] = 0.084 mag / 21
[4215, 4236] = 0.095 mag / 20.2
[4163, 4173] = 0.150 mag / 19.6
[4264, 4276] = -0.037 mag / 22.5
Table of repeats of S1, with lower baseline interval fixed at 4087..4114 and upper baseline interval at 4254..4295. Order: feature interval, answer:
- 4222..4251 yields 2.0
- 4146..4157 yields 1.2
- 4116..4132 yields 0.2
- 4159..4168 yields 1.1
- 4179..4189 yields 1.6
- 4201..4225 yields 2.2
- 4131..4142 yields 0.6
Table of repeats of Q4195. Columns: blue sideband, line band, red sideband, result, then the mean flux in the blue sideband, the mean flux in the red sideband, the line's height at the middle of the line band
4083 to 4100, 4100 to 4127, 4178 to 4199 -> -0.09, 21.8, 19.1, 21.2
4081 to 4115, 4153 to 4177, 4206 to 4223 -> 0.07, 22.5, 20.3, 21.2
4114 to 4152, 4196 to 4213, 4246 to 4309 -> 0.09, 21.7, 21.2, 21.5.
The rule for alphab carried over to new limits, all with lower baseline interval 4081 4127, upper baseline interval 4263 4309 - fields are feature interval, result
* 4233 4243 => 0.96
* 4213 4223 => 0.89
